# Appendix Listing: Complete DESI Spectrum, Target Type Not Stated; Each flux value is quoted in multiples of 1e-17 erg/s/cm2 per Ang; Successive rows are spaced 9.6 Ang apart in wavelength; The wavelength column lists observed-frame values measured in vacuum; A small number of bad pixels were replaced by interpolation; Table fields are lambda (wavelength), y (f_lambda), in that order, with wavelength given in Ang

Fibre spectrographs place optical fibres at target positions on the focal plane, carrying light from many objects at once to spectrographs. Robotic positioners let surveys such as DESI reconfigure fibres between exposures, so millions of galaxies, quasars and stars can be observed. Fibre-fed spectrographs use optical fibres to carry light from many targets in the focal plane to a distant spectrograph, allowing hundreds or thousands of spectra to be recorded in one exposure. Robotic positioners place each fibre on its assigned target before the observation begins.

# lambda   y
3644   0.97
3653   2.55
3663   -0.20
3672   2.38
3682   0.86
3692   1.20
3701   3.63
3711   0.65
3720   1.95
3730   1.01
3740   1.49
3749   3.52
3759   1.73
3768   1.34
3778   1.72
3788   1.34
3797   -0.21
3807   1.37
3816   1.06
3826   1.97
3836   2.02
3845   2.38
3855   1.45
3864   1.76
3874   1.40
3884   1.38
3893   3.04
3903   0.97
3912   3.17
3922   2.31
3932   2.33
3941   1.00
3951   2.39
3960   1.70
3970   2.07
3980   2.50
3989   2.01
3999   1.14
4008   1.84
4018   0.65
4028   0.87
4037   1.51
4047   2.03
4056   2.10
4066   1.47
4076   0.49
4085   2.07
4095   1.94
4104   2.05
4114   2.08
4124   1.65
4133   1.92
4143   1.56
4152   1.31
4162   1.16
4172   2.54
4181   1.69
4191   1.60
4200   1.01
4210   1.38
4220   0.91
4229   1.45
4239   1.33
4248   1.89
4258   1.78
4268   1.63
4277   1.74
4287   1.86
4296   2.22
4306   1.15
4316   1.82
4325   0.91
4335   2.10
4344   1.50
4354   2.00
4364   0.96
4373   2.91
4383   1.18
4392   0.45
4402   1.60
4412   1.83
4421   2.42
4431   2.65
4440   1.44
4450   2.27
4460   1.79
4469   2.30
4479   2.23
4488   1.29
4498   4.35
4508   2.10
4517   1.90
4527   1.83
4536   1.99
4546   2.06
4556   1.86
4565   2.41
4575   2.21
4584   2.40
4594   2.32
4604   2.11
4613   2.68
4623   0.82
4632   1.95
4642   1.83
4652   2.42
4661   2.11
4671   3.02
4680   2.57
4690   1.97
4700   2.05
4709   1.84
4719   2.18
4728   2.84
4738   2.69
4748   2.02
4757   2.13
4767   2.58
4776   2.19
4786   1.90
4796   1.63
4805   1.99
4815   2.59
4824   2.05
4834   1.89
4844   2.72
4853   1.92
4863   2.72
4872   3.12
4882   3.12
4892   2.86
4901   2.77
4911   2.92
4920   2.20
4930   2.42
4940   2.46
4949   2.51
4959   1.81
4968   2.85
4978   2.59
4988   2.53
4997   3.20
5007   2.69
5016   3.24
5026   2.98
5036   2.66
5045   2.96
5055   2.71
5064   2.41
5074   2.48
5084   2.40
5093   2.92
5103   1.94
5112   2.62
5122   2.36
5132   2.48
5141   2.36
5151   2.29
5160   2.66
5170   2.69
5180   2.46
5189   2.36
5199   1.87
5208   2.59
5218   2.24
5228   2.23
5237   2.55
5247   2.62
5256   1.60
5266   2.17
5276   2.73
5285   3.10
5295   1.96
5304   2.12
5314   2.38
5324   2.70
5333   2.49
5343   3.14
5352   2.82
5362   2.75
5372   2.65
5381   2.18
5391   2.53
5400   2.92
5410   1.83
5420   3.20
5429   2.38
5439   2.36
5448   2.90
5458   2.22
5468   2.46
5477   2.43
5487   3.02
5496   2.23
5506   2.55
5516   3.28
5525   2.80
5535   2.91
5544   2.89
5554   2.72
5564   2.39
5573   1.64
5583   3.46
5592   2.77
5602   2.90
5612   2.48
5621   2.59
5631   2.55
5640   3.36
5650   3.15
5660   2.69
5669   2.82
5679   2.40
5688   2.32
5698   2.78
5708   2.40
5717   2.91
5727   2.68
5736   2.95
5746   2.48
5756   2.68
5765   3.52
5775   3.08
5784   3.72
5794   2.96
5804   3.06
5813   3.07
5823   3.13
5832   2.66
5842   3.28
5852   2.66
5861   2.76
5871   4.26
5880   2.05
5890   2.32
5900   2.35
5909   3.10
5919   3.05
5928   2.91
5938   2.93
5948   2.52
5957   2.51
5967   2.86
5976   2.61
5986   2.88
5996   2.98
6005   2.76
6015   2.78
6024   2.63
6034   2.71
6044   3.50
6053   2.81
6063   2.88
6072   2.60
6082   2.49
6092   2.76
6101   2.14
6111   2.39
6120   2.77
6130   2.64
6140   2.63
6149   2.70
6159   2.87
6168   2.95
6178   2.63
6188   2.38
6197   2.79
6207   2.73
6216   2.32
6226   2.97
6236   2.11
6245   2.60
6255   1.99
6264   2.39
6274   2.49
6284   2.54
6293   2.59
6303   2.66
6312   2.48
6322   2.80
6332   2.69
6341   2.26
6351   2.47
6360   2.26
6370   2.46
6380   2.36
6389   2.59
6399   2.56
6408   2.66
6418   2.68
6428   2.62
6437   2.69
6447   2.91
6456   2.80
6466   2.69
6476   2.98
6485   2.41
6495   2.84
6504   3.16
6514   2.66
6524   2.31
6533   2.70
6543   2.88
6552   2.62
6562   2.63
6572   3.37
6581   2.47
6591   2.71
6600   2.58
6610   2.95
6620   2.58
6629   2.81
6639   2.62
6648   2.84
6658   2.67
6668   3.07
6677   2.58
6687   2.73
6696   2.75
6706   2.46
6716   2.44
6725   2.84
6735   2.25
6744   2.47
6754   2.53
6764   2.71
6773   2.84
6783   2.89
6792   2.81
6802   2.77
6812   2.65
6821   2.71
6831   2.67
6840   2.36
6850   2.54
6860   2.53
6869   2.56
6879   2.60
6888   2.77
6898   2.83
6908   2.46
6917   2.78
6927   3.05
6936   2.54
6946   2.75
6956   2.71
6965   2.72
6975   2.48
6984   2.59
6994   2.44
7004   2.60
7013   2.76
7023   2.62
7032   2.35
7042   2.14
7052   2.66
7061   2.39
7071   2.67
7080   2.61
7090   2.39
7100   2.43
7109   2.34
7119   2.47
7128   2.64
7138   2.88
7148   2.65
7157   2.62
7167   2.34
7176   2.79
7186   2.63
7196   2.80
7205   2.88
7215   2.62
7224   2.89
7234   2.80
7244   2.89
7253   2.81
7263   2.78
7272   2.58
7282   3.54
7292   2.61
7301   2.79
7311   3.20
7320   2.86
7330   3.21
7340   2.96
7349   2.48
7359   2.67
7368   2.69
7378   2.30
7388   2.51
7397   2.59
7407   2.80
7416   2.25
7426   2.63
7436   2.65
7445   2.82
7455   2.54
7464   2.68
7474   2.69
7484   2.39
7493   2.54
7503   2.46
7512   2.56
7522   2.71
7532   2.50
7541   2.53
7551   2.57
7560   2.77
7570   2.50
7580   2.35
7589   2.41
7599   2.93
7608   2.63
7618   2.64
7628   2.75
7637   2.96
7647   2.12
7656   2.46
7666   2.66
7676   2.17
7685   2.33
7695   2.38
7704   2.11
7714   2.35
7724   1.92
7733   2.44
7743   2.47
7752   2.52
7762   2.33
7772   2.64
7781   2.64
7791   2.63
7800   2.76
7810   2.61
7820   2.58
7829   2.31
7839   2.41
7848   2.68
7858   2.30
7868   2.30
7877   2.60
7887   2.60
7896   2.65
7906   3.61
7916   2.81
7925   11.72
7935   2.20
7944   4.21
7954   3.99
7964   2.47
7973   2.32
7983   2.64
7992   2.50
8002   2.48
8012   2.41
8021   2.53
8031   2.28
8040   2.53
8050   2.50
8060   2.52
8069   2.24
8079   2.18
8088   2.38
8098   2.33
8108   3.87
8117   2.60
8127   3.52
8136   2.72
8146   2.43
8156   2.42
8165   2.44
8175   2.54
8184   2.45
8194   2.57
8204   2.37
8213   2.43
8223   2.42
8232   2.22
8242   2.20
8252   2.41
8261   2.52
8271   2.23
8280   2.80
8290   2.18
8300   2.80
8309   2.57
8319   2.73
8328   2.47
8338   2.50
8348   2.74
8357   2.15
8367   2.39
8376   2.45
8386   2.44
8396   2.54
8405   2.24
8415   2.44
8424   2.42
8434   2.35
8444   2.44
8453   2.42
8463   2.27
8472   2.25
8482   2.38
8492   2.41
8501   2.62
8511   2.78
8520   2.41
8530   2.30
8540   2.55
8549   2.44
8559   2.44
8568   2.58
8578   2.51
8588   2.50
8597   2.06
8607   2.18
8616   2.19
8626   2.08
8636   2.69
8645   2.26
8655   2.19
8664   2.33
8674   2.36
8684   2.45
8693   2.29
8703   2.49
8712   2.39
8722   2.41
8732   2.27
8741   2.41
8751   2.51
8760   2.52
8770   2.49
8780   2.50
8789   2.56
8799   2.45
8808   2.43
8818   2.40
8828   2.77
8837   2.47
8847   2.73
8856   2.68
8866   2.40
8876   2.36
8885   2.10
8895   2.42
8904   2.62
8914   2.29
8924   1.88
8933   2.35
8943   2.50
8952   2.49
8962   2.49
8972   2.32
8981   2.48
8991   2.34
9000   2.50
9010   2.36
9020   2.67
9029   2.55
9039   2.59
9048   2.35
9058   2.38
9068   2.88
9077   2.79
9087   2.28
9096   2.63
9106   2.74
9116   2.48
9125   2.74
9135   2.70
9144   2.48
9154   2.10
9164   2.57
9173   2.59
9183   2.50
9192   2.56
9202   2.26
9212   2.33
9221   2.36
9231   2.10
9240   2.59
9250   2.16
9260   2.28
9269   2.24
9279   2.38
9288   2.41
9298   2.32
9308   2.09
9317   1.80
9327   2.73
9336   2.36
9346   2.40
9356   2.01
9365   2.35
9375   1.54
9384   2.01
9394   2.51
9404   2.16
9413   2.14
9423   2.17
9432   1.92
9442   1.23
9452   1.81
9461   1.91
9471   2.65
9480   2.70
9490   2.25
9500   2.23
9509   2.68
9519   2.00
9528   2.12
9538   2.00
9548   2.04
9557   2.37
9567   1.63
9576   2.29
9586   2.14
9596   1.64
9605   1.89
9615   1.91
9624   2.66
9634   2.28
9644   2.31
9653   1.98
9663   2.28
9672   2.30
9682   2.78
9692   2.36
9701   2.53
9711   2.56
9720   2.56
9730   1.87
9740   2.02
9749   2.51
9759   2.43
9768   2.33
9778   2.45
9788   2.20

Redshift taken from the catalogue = 0.207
